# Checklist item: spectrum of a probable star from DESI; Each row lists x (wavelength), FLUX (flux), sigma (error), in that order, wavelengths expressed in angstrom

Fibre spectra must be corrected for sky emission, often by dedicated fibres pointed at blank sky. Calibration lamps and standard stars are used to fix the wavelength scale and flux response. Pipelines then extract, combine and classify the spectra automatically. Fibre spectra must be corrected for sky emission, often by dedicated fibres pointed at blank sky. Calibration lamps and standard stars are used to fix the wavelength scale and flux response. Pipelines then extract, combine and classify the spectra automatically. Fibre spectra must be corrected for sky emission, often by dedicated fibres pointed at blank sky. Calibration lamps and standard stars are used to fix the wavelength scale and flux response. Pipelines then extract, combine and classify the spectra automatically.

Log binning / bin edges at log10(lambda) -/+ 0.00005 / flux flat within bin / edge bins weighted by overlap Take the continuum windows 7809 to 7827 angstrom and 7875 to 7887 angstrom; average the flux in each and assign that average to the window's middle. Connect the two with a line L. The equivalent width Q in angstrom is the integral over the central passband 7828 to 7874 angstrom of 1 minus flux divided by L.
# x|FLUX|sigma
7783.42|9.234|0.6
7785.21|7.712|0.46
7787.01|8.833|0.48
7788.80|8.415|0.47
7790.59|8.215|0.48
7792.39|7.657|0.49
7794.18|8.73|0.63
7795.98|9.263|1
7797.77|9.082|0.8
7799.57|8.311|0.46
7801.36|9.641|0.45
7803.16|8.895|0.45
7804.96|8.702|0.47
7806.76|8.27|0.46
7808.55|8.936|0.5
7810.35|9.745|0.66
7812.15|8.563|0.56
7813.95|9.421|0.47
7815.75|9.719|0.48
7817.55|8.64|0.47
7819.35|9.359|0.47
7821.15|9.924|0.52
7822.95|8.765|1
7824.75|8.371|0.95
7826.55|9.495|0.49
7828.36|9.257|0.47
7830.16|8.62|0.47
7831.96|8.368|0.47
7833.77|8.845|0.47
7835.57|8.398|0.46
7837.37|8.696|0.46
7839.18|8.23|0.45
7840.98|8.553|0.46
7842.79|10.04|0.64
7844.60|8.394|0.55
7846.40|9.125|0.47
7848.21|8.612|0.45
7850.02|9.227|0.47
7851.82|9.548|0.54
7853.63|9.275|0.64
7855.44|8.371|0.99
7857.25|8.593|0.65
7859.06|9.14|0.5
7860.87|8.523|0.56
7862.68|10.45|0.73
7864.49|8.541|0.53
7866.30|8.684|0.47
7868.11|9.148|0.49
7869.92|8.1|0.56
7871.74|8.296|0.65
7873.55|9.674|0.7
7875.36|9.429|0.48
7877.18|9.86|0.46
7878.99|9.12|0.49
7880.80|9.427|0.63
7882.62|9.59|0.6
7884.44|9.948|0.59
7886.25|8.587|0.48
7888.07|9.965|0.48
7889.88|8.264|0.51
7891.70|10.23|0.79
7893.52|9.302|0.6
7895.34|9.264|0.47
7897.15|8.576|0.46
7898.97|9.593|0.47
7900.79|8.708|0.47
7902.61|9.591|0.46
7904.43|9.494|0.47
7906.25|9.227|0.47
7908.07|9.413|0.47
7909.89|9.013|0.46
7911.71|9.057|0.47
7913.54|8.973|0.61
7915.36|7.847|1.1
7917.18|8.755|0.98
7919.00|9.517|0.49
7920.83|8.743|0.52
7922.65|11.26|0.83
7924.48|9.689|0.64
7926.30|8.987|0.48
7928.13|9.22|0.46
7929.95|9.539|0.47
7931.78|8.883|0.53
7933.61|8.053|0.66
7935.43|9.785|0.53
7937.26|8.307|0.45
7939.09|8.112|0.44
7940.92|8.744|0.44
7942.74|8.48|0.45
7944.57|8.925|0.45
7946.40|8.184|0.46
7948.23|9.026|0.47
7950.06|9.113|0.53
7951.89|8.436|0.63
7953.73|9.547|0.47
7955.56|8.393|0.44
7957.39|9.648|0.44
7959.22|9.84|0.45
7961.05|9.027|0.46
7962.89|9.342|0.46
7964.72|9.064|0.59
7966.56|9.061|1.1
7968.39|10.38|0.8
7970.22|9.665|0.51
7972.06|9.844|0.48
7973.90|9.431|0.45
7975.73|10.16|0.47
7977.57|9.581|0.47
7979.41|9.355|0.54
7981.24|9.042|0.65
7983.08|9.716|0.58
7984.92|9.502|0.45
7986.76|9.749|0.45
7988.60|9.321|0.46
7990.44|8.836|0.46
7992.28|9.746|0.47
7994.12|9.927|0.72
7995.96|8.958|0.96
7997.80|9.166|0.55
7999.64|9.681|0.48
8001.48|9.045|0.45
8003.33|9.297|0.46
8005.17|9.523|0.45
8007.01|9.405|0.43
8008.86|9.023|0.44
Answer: 2.2 angstrom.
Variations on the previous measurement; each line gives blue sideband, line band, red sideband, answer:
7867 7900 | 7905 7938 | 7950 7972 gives 0.51 angstrom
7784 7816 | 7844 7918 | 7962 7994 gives 0.12 angstrom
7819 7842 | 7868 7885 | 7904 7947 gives -0.63 angstrom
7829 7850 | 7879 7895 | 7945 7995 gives -0.75 angstrom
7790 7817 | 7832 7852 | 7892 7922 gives 0.30 angstrom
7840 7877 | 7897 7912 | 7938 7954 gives -0.65 angstrom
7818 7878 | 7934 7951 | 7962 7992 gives 1.17 angstrom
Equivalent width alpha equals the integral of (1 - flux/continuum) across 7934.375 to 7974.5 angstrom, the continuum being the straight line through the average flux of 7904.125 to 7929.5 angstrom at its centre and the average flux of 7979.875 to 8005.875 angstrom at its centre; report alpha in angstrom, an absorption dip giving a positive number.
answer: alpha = 0.9 angstrom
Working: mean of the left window 9.23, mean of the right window 9.39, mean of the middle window 9.1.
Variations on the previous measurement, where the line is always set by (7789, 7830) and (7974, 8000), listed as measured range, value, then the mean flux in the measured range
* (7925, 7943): 0.9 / 8.85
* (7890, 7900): -0.1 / 9.29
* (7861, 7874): 0.3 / 8.93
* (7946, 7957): 0.6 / 8.85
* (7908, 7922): 0.5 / 8.93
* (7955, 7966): 0.2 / 9.24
